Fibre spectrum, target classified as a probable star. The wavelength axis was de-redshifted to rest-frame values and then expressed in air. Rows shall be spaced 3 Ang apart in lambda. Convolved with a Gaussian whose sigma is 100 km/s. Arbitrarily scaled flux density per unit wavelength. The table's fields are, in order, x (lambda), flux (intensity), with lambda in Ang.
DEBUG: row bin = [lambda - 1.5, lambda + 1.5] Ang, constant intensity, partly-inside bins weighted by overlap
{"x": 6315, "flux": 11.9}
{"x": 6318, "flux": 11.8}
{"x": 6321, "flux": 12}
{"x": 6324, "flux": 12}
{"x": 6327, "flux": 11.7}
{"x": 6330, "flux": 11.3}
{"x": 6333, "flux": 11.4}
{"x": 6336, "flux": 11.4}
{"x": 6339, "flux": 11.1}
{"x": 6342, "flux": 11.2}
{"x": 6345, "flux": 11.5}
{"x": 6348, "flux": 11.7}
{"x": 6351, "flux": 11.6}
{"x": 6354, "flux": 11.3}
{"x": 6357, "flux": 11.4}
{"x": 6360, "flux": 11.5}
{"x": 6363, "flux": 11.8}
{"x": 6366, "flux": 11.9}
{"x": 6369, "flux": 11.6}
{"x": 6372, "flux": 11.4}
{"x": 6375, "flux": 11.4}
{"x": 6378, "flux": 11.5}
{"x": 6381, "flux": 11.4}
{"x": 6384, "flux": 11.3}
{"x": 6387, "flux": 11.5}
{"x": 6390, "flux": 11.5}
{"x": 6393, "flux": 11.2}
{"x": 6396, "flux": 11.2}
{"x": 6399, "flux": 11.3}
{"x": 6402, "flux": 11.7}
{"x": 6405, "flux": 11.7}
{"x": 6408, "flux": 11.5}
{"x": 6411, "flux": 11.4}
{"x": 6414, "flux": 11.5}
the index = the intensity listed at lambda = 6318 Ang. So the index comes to 11.8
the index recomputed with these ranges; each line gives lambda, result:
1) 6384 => 11.3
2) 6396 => 11.2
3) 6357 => 11.4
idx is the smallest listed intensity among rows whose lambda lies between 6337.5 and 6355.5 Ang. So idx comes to 11.1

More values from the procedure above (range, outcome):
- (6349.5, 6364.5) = 11.3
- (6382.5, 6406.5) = 11.2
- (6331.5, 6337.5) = 11.4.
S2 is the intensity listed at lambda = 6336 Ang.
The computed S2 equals 11.4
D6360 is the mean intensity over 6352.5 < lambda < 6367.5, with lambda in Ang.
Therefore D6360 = 11.6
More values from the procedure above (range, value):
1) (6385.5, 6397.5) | 11.3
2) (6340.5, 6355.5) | 11.5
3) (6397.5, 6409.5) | 11.5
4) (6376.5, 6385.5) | 11.4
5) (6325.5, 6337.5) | 11.5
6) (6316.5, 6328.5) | 11.9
